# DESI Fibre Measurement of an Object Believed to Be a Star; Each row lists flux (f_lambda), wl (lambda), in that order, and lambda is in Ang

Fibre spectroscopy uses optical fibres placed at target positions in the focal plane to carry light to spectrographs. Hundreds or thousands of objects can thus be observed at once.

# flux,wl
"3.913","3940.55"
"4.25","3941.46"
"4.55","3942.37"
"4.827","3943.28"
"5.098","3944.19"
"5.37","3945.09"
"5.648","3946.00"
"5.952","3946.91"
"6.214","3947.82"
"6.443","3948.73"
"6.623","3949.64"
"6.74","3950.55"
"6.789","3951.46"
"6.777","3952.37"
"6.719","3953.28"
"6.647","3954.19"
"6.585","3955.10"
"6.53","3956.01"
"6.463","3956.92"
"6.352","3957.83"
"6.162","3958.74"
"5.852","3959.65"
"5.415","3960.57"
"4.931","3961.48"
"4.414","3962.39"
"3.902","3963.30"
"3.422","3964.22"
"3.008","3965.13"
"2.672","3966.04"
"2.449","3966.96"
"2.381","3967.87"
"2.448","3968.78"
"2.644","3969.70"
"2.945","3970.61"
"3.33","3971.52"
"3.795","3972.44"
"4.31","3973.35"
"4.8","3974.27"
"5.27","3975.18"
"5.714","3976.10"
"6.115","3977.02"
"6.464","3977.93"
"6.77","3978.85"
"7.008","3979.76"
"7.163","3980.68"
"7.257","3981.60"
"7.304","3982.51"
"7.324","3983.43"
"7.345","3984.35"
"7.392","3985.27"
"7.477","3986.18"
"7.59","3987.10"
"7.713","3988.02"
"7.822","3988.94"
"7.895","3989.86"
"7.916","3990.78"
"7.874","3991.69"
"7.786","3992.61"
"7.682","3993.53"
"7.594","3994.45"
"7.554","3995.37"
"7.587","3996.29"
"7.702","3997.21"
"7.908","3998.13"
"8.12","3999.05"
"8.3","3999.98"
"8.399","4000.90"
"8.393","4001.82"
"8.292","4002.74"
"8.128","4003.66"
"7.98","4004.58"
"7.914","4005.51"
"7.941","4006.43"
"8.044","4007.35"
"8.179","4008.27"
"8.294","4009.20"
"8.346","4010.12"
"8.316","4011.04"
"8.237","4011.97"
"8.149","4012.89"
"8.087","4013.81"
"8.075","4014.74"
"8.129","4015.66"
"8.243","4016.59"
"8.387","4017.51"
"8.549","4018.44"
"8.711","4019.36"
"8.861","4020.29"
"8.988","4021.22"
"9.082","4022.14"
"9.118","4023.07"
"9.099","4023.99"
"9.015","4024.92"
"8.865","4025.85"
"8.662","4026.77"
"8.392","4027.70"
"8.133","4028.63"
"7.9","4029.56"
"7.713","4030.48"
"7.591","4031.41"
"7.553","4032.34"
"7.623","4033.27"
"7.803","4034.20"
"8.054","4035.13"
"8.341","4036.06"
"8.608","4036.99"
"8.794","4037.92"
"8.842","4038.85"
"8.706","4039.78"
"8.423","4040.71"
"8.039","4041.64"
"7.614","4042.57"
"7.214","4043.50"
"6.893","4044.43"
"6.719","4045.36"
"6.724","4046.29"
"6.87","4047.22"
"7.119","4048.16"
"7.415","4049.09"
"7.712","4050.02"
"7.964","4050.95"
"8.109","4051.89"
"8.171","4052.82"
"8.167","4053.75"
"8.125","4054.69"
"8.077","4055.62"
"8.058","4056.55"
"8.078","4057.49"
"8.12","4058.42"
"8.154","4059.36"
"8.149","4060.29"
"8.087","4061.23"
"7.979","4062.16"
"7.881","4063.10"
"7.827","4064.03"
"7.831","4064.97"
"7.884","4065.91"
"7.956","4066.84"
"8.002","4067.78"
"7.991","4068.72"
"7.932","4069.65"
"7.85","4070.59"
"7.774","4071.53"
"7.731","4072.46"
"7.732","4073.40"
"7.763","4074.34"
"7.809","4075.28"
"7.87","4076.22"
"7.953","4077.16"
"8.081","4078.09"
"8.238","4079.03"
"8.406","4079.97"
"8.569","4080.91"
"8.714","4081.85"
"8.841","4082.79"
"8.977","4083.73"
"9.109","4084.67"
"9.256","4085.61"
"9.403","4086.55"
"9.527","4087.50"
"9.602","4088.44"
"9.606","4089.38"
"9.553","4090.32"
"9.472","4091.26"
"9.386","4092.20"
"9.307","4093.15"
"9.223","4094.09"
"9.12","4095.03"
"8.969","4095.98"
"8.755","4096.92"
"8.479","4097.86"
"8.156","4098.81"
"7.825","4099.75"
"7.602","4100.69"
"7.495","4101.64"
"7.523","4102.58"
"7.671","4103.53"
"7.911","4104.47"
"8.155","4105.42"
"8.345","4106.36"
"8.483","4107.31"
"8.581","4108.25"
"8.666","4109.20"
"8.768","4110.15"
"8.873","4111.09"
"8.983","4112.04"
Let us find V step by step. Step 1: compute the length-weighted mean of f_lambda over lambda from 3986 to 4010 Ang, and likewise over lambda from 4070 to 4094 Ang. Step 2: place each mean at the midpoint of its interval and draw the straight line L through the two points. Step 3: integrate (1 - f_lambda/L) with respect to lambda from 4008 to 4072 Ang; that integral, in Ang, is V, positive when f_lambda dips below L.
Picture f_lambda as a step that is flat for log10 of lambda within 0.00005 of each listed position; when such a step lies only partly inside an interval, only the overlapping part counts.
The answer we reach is 1.57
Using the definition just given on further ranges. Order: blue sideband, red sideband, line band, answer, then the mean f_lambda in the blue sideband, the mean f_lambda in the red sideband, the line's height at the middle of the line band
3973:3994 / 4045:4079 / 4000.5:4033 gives -4.42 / 6.97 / 7.83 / 7.34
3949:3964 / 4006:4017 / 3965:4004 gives 4.45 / 6.02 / 8.17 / 7.11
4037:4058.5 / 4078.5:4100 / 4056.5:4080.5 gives 1.26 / 7.84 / 8.99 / 8.41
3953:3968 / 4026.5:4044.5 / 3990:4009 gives -4.03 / 4.97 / 8.06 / 6.58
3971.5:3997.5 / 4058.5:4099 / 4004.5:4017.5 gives -1.47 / 6.87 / 8.48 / 7.32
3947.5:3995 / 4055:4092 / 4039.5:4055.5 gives 0.19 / 5.89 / 8.36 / 7.74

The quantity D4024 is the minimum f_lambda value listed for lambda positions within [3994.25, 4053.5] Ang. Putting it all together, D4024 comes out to 6.719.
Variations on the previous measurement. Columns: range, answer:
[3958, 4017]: 2.381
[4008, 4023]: 8.075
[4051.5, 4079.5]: 7.731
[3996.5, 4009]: 7.702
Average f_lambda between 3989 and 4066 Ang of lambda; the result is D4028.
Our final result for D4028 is 8.07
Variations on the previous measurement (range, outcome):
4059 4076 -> 7.9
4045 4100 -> 8.28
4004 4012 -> 8.13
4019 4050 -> 8.1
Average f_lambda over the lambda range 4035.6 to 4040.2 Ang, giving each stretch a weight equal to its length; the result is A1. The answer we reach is 8.66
